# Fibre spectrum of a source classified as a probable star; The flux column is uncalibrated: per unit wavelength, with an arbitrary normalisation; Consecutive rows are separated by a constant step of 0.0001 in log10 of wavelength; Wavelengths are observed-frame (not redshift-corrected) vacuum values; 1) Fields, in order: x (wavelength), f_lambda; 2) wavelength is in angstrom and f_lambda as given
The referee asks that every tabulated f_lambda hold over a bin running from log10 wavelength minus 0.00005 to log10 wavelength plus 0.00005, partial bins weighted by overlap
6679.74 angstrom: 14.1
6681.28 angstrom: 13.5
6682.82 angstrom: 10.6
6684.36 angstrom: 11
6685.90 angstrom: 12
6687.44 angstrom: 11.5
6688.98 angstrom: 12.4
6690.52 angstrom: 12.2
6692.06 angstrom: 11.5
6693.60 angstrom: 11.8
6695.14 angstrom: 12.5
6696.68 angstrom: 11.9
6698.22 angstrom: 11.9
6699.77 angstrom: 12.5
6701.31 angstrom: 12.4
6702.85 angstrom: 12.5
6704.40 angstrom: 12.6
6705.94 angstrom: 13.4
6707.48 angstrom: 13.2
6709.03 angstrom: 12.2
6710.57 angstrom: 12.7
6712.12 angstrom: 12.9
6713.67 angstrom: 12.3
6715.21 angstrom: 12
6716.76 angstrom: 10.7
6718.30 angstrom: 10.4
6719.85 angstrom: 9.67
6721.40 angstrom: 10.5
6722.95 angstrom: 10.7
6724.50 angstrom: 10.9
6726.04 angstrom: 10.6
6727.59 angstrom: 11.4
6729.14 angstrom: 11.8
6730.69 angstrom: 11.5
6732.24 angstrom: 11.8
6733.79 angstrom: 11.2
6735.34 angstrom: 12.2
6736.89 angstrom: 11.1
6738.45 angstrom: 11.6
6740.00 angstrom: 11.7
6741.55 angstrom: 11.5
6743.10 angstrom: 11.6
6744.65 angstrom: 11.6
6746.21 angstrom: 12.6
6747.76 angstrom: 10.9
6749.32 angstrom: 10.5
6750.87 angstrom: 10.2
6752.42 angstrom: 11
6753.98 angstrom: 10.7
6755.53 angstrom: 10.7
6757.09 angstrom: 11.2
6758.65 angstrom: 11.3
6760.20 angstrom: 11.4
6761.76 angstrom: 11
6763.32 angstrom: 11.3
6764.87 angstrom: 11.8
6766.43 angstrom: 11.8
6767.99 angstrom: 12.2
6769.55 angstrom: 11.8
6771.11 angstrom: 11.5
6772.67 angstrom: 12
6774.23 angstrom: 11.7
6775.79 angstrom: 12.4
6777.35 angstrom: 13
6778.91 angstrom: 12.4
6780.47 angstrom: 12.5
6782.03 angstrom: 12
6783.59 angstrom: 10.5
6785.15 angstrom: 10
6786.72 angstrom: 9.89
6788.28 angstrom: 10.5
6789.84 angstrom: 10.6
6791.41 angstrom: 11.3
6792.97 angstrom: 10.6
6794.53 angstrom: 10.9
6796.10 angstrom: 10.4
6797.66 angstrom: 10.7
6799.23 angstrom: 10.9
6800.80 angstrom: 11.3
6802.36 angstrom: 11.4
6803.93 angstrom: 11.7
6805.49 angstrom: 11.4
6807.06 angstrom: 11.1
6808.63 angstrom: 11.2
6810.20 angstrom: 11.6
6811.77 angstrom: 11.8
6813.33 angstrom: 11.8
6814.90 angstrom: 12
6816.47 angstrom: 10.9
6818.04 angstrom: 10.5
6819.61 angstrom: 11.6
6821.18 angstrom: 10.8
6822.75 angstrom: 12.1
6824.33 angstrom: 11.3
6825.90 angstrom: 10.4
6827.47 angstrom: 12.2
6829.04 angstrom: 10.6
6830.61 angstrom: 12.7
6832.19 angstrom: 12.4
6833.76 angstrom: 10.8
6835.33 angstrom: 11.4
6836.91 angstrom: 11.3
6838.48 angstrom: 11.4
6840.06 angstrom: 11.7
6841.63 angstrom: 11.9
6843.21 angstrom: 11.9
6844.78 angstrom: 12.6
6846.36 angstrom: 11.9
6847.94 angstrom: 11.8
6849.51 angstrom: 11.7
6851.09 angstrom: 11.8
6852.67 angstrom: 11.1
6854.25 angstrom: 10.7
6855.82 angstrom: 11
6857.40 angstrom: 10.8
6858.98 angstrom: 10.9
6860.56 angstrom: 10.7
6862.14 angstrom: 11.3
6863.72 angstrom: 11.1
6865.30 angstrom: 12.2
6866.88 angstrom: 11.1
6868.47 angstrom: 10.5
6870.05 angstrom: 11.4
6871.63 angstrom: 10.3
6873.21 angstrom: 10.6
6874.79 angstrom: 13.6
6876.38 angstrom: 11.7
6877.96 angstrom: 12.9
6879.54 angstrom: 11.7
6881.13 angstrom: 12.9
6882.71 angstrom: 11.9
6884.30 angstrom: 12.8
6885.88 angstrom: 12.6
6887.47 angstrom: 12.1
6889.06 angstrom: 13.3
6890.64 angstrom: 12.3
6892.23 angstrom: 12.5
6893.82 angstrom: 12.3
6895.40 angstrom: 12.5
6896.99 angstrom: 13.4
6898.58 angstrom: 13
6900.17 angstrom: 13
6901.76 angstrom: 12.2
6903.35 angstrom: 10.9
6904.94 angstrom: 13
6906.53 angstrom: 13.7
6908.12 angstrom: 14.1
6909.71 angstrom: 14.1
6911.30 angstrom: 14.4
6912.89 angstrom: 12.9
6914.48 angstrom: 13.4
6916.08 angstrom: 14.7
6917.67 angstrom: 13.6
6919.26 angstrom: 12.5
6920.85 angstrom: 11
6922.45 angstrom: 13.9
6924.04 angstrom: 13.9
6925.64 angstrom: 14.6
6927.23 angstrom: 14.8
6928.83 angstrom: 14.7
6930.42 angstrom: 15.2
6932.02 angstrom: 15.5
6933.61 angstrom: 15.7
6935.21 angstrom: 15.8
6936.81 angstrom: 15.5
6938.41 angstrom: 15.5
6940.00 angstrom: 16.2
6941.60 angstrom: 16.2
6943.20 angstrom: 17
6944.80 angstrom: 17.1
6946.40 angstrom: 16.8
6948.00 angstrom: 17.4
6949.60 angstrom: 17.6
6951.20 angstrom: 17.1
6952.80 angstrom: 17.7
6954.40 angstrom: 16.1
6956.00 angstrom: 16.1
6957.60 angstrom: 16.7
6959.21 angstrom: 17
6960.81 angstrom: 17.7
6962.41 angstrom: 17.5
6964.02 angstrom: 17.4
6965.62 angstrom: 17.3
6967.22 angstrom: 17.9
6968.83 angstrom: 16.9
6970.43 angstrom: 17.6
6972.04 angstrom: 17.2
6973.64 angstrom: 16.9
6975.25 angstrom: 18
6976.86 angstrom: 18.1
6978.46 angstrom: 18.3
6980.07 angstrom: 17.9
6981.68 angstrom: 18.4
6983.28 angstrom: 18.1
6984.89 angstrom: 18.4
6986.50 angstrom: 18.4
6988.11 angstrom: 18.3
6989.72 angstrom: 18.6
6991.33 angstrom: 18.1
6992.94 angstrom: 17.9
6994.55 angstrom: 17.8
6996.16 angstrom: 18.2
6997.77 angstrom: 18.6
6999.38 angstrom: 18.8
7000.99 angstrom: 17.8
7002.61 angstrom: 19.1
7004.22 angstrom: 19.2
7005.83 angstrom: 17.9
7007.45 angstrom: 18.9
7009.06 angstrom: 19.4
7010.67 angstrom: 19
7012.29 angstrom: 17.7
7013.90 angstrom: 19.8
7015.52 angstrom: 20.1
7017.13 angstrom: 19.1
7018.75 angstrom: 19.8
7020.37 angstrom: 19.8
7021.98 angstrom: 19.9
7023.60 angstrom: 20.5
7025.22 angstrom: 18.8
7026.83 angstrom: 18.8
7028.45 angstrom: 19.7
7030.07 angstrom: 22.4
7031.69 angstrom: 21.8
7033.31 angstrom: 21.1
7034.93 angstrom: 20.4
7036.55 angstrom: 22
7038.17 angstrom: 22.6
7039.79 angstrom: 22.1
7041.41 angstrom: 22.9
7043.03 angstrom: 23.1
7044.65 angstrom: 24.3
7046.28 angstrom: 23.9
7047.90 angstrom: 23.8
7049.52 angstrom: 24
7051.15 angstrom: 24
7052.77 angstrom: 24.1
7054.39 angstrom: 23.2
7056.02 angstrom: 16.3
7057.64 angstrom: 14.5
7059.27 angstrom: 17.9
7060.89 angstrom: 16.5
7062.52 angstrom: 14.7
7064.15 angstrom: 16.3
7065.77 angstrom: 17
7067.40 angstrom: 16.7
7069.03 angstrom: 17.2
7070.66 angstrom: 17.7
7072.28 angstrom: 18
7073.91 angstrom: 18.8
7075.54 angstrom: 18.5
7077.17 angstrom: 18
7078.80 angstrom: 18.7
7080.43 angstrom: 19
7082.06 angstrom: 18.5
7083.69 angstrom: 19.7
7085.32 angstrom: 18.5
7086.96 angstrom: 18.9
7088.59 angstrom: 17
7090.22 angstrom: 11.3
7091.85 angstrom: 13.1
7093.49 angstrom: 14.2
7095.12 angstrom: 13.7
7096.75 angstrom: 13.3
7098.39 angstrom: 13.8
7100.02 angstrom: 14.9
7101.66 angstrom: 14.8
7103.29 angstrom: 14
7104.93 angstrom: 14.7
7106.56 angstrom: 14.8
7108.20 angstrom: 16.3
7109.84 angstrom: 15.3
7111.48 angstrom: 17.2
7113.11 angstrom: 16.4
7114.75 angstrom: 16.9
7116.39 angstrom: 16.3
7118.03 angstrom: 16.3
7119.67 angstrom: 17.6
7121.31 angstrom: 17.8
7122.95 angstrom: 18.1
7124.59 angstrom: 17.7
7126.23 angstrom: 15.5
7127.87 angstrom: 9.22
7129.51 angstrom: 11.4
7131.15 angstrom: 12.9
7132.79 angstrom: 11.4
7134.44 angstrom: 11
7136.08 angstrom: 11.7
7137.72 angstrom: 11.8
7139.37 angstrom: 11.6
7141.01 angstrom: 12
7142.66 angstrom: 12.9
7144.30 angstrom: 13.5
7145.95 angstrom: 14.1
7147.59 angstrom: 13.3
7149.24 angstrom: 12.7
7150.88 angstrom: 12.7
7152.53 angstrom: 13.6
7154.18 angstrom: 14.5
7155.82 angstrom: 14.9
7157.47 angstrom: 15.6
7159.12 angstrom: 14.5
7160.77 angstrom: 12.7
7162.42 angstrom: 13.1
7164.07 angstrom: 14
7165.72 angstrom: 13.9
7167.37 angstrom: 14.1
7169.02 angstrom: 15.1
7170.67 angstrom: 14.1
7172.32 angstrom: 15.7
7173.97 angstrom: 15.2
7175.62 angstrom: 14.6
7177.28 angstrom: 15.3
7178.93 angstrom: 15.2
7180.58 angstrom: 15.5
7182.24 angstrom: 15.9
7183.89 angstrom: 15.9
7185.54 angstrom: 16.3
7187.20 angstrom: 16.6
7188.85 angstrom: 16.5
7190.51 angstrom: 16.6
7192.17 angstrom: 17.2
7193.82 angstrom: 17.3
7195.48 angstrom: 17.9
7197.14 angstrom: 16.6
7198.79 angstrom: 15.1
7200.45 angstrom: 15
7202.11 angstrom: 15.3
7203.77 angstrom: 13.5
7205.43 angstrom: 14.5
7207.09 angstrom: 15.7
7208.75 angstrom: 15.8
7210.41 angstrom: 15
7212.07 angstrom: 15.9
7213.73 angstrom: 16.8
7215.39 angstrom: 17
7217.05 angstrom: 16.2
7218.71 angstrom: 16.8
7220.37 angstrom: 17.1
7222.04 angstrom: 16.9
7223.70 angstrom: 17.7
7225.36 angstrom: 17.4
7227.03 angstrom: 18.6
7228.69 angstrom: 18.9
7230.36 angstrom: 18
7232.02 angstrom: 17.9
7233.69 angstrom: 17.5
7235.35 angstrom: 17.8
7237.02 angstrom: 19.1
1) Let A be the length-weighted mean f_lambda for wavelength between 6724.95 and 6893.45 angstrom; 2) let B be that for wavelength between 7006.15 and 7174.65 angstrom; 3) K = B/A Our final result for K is 1.5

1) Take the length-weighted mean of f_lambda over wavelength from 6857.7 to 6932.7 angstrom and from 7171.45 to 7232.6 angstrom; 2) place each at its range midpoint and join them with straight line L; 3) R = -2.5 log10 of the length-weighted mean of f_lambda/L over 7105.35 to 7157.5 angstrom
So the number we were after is 0.087 mag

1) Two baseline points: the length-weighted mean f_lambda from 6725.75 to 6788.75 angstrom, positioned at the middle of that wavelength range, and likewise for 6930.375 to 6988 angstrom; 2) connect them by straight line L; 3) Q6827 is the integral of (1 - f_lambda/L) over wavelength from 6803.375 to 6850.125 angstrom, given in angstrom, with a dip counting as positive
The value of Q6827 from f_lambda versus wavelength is 6.40 angstrom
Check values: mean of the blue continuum 11.4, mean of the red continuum 17.1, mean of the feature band 11.6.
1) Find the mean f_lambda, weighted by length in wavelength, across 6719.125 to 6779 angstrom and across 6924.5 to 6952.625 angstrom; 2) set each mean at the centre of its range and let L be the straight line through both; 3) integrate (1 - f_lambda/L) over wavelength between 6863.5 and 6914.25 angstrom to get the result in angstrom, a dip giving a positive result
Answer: 8.2 angstrom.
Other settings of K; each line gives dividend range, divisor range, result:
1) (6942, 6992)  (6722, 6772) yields 1.54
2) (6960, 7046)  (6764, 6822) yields 1.69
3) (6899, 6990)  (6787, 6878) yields 1.40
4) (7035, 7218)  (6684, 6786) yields 1.39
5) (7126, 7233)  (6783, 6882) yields 1.32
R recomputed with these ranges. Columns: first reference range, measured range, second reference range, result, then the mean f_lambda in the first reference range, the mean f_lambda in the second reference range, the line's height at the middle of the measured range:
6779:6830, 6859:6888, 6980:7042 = 0.19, 11.2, 19.4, 13.9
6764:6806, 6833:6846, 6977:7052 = 0.16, 11.4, 20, 13.4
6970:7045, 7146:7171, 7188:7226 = 0.22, 19.4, 16.2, 17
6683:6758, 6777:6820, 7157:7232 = 0.10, 11.6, 15.9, 12.3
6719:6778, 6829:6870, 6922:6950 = 0.20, 11.4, 15.7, 13.7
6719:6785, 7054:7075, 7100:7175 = -0.24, 11.4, 14.3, 13.7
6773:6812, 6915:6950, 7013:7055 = 0.14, 11.3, 21.6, 17.3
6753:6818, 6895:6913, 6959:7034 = 0.18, 11.3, 18.6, 15.4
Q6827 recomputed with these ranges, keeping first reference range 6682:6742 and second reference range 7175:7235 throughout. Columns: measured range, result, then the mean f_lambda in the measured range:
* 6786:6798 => 1.8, 10.6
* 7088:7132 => 1.5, 15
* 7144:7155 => 1.7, 13.5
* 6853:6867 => 2.2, 11.1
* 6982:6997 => -4.0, 18.2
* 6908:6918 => -0.2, 13.9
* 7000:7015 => -4.4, 18.8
